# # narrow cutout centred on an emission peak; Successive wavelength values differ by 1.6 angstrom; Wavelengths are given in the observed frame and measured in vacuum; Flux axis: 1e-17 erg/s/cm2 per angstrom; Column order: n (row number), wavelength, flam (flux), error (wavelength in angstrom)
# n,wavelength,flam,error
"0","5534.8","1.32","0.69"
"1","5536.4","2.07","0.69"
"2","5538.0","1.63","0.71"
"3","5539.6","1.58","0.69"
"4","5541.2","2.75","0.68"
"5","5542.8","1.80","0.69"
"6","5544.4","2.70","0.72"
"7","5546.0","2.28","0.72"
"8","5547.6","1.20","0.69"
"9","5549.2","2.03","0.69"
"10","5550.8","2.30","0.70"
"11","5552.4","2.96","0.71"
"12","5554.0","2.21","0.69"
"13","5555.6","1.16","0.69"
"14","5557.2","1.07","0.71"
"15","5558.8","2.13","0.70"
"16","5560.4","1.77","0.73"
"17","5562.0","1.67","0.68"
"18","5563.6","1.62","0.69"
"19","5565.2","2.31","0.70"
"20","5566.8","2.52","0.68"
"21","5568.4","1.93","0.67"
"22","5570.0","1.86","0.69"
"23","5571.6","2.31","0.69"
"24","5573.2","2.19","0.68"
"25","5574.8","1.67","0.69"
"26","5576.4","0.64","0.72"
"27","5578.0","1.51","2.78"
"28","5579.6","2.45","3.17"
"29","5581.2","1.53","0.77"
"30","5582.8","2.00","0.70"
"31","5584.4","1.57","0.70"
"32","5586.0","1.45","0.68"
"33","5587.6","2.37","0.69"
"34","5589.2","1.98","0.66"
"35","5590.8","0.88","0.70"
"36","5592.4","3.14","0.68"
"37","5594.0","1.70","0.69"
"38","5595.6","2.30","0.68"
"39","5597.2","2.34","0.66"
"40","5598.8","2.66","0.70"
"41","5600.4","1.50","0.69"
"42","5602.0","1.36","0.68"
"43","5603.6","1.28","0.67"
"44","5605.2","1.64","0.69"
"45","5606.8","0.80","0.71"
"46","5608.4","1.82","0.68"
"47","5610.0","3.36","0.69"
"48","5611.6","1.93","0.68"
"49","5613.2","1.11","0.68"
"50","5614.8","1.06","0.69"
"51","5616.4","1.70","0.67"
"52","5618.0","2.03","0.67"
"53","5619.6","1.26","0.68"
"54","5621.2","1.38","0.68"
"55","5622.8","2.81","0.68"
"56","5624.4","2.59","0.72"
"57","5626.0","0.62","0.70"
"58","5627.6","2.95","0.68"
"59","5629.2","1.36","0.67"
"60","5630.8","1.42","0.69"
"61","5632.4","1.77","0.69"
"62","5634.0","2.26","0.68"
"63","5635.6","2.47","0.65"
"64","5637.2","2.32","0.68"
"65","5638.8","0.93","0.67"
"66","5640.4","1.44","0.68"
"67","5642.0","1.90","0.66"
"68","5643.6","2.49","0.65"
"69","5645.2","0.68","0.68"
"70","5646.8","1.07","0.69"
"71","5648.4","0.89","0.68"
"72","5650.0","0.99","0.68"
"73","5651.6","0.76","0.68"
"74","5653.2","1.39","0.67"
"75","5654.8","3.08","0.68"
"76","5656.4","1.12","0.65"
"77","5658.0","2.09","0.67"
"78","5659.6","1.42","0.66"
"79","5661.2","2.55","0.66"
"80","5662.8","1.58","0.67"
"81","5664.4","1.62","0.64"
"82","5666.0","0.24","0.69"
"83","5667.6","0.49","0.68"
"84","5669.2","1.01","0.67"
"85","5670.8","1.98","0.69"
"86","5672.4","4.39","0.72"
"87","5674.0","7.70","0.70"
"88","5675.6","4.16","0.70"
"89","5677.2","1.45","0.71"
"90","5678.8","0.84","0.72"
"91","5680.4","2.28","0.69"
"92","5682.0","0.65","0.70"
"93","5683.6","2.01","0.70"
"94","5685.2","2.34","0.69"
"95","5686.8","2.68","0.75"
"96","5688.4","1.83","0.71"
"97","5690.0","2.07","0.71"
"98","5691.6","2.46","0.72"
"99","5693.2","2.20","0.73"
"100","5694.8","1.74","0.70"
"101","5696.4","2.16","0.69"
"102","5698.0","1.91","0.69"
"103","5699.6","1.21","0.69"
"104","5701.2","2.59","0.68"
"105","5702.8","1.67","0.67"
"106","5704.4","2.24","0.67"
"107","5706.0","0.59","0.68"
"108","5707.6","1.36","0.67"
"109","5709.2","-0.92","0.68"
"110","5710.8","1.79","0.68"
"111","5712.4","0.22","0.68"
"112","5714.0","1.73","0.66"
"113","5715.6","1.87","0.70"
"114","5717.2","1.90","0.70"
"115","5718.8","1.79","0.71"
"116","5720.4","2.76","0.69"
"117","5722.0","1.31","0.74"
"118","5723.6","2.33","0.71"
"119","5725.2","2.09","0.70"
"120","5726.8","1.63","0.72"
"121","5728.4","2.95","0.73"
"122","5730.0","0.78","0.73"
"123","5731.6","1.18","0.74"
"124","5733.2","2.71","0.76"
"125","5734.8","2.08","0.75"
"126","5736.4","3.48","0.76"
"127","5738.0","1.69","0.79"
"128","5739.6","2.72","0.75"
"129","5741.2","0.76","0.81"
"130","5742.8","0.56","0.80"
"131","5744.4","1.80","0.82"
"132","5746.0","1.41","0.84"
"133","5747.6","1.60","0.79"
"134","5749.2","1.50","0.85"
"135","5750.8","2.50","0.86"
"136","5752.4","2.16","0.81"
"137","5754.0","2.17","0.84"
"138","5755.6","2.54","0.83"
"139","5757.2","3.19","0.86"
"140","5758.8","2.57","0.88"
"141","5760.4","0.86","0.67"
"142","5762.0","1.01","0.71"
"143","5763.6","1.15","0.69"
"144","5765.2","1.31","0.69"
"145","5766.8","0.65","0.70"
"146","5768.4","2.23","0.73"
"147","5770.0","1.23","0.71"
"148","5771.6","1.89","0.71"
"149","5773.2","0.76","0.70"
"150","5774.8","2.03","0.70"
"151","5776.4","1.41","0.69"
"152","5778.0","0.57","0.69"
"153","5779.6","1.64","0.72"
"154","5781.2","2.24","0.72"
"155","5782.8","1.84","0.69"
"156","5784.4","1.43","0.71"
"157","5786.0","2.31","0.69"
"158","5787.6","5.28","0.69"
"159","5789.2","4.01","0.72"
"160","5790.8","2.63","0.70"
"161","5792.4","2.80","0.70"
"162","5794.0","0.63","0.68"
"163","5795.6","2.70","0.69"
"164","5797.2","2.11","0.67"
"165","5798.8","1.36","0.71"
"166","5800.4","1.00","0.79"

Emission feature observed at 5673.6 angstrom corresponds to Hbeta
